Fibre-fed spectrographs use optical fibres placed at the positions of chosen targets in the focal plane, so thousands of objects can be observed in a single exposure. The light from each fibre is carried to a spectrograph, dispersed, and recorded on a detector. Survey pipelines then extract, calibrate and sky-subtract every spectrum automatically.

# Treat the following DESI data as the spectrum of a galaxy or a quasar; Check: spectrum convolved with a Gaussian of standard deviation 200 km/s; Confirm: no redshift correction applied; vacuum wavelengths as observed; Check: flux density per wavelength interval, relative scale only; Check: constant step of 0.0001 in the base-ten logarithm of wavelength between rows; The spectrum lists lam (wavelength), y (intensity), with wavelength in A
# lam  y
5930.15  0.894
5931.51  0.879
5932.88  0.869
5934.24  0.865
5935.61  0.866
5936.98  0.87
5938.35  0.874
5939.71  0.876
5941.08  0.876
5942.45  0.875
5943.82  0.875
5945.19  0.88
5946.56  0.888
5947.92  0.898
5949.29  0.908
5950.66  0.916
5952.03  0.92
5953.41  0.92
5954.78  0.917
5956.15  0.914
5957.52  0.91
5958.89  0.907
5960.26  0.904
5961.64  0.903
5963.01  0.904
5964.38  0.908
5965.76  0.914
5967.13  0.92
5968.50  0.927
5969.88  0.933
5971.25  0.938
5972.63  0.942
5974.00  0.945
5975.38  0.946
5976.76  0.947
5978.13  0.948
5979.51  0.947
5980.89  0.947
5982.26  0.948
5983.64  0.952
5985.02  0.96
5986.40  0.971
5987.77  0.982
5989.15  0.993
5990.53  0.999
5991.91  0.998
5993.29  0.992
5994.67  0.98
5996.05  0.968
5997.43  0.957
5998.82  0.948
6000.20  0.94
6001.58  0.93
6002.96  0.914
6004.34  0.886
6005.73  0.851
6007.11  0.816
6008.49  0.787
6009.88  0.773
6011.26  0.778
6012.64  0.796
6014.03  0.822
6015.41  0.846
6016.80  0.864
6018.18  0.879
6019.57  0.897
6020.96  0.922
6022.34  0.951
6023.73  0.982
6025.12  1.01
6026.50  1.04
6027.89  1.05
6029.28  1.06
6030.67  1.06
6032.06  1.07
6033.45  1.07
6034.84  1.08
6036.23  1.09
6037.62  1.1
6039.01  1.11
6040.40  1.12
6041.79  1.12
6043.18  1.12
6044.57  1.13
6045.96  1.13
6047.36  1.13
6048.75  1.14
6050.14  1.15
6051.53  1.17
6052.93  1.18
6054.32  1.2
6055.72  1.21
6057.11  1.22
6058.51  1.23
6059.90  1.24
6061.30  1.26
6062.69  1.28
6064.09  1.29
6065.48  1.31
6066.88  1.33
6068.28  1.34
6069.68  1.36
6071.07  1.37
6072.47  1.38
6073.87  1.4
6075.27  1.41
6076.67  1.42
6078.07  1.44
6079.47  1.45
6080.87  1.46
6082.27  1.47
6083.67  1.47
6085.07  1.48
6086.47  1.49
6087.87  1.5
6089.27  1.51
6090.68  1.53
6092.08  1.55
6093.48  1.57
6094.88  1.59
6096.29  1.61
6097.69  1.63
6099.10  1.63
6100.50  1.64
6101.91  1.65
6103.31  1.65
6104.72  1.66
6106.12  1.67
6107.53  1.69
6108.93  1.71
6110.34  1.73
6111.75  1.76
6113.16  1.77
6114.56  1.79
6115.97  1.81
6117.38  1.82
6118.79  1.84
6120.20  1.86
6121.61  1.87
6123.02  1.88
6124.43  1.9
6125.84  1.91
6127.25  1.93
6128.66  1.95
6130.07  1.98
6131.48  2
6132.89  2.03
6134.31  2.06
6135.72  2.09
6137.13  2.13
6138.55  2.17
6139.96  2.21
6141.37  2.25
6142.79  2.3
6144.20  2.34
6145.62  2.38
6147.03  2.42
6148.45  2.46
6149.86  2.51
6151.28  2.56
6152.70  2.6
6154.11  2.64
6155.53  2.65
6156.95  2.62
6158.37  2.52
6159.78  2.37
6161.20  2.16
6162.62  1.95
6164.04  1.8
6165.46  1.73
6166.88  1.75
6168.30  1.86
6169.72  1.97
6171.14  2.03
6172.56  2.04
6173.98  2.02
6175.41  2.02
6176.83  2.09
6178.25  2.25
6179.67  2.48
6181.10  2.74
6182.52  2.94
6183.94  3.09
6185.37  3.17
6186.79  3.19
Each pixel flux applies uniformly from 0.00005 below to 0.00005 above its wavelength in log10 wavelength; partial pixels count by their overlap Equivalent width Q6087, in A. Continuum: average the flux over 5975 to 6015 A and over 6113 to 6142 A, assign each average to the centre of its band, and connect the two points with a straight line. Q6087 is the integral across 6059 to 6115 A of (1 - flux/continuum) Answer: 4.7 A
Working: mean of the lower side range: 0.919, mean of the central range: 1.51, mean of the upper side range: 1.97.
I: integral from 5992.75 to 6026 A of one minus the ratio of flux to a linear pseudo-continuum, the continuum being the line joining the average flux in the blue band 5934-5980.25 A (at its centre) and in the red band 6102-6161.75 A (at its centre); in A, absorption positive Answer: 9.5 A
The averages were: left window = 0.909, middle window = 0.896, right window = 2.08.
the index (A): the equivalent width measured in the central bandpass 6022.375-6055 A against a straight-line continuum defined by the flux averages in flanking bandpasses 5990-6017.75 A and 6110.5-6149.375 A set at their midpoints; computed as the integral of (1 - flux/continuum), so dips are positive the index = 2.9 A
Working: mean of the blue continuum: 0.891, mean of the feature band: 1.1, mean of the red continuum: 2.03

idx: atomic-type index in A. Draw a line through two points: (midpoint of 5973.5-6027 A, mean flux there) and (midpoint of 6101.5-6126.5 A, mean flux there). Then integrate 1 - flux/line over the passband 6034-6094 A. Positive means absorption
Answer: 4.48 A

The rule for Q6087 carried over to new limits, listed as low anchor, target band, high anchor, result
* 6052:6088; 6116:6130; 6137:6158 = 1.34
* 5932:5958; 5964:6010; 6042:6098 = 4.72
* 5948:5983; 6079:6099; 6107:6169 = 2.63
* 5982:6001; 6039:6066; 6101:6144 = 4.20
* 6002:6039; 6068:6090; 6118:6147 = 1.30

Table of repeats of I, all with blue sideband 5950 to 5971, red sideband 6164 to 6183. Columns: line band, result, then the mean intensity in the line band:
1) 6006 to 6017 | 3.6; 0.81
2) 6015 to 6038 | 5.2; 0.999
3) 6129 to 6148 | -2.5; 2.18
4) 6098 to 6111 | 0.5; 1.67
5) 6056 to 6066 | 1.5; 1.26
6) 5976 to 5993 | 1.4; 0.967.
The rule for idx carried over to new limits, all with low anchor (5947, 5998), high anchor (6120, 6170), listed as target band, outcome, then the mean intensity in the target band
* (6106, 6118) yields 1.1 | 1.75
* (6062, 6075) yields 2.2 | 1.34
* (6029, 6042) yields 2.8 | 1.09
